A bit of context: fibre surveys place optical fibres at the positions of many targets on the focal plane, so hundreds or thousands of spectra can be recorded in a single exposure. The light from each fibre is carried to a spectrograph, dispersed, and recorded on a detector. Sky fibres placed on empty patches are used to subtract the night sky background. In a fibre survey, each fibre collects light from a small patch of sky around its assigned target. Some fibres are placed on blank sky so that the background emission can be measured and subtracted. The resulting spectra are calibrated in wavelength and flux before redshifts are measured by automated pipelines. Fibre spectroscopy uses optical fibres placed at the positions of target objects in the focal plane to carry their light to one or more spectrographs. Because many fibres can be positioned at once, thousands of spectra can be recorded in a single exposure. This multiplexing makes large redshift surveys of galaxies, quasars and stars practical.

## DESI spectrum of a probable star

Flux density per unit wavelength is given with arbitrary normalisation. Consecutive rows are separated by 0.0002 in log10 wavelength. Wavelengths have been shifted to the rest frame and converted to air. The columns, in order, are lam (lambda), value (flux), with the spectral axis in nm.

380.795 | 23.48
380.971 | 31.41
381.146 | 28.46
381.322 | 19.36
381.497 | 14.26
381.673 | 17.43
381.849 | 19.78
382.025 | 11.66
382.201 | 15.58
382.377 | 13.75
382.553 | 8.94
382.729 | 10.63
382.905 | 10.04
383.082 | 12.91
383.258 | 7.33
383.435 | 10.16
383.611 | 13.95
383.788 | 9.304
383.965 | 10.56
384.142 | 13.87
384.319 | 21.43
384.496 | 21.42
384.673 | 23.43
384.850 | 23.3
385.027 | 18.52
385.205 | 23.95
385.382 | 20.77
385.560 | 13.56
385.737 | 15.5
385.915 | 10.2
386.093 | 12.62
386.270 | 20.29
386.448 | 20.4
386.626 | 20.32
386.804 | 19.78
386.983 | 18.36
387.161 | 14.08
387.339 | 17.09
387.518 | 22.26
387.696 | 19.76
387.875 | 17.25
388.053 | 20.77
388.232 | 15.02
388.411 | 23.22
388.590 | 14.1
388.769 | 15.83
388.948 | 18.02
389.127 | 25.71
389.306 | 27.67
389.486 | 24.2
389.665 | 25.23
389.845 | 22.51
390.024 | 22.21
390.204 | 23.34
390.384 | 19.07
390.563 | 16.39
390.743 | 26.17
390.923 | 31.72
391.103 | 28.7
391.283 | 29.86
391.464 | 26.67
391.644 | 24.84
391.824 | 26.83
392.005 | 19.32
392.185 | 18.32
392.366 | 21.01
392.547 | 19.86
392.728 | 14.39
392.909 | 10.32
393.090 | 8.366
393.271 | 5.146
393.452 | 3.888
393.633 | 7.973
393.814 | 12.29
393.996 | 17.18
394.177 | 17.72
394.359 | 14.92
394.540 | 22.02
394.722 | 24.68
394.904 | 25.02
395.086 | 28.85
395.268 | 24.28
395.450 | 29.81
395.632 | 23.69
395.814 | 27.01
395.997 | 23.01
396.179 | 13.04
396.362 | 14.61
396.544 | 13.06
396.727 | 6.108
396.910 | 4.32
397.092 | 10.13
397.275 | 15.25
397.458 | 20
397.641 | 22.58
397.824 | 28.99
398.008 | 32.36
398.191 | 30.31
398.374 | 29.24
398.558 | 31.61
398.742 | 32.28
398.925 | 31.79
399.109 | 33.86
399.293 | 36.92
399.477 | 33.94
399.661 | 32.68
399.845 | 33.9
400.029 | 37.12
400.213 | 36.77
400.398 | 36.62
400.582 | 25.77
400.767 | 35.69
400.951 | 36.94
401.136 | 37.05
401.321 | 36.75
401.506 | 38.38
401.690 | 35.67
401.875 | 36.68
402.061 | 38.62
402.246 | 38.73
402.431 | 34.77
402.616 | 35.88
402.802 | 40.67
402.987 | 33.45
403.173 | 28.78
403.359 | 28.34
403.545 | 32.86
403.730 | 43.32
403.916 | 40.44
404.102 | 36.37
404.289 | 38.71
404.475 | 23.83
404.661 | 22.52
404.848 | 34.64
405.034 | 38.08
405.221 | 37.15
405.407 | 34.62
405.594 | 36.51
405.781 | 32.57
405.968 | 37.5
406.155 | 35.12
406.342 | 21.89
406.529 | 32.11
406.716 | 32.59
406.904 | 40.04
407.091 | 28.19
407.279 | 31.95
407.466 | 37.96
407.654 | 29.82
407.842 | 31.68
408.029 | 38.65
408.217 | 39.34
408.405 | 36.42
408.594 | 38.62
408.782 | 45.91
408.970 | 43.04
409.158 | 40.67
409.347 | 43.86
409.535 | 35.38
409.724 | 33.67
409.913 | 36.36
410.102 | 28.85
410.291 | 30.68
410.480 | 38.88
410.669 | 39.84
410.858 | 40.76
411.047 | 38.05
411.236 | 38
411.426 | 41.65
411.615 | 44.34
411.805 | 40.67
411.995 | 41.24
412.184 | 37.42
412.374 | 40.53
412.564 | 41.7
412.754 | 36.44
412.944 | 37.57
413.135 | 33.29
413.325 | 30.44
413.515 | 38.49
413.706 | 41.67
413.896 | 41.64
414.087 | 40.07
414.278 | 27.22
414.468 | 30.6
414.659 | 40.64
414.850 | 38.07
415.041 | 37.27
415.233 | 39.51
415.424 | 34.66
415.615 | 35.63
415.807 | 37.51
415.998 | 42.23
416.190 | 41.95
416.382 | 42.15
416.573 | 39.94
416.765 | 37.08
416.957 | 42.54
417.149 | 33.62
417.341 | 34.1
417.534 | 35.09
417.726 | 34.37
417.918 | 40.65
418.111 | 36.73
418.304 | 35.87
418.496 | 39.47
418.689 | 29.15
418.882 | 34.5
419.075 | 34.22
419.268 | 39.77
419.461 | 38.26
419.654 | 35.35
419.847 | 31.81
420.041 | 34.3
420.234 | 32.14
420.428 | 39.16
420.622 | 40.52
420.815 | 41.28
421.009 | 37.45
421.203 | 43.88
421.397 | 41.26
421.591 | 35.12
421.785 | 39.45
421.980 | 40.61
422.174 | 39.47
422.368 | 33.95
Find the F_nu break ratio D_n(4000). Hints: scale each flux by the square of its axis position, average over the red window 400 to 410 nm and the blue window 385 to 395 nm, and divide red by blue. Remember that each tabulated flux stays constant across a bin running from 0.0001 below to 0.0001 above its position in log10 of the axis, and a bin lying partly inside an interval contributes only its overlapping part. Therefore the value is 1.99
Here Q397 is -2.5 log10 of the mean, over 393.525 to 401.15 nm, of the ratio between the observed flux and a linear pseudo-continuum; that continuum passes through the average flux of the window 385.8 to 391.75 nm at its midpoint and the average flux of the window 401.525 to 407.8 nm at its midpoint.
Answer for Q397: 0.148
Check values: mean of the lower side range 21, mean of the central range 24.9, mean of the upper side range 34.3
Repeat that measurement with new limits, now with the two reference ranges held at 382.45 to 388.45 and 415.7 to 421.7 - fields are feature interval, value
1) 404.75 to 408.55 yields -0.15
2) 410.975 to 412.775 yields -0.21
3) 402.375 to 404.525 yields -0.25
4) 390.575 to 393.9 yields 0.11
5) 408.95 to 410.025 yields -0.21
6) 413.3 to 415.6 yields -0.06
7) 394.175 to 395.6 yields -0.06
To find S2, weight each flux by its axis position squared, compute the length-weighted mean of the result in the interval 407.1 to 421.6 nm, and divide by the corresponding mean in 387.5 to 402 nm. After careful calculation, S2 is 1.74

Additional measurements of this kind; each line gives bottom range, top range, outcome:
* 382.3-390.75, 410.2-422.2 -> 2.46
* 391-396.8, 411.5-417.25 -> 2.24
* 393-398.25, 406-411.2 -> 2.12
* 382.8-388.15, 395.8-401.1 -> 1.69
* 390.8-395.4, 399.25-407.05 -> 1.87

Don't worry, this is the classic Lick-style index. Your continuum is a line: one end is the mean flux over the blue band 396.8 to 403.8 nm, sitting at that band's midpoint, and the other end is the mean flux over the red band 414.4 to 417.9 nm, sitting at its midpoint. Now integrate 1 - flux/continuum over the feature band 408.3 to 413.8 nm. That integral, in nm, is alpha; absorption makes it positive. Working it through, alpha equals -0.41 nm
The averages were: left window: 31.7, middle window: 38.4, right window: 37.7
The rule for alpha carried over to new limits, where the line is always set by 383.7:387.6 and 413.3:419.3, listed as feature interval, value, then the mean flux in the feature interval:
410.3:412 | -0.299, 39.9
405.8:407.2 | -0.070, 32.5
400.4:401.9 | -0.425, 35.4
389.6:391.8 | -0.399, 24.8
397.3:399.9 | -0.431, 30.3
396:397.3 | 0.693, 11.5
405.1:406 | -0.157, 35.6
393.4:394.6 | 0.483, 13.8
